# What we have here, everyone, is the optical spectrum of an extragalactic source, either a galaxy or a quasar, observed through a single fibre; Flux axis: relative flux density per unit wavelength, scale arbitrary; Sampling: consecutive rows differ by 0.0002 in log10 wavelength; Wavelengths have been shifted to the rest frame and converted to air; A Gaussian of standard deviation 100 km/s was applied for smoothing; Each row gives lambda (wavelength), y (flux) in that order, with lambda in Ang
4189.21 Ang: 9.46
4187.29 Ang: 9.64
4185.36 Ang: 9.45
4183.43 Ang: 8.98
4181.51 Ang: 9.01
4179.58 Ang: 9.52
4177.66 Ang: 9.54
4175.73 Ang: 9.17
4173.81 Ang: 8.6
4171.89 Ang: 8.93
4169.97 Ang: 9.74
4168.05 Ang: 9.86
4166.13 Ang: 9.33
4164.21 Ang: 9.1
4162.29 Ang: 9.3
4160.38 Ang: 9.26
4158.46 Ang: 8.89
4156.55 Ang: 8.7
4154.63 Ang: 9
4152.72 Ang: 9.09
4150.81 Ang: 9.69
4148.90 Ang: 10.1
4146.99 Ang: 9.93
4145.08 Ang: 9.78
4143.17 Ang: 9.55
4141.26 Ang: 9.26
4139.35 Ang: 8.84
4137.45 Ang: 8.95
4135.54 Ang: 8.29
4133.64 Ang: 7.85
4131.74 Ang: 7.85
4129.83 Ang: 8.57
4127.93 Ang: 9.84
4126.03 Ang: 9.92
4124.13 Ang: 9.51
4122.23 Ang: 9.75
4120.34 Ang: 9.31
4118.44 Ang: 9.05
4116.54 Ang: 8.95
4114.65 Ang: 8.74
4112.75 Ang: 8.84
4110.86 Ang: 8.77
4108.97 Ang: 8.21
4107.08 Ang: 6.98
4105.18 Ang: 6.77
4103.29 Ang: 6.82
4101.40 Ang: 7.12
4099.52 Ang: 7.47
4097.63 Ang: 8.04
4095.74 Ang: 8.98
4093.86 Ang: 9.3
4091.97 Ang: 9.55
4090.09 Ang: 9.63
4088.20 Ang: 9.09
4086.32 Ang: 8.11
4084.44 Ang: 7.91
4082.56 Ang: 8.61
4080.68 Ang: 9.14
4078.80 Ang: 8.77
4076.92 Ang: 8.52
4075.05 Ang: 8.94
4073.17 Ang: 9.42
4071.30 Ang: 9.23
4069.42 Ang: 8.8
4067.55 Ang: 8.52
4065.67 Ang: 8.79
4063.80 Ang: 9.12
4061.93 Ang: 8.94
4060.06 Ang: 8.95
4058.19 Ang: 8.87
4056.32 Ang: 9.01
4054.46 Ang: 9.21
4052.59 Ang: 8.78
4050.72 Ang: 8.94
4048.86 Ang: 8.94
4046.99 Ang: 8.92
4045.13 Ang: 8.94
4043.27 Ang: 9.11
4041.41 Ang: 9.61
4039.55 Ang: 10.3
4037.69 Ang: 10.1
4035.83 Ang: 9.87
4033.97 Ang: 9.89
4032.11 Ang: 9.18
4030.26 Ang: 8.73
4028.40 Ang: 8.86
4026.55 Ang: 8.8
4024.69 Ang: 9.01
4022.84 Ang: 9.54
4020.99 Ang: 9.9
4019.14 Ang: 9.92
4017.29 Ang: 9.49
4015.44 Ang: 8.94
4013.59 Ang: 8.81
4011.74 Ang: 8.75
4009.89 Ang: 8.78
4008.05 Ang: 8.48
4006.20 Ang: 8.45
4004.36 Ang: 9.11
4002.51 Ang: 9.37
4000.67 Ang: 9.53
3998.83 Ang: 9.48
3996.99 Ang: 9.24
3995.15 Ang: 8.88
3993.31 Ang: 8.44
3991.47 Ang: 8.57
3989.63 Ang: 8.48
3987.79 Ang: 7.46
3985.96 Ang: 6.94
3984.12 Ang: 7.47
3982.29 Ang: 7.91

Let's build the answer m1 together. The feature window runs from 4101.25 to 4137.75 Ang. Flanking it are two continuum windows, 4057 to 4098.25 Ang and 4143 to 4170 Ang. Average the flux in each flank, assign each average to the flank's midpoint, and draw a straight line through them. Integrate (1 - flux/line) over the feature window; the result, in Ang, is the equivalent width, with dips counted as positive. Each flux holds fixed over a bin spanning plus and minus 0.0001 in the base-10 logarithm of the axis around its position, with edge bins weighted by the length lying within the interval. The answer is 2.5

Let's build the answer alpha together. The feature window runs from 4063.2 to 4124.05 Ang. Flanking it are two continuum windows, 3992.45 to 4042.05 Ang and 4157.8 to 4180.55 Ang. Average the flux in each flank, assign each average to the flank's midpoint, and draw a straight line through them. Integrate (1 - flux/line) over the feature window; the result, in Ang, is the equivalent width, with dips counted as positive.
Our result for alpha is 4.2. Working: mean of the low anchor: 9.24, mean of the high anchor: 9.27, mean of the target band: 8.61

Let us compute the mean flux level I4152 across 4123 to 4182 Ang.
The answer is 9.19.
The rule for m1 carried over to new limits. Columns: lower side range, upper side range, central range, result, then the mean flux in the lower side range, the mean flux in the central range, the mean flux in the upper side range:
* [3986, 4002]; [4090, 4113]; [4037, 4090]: -4.3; 8.68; 8.99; 8.12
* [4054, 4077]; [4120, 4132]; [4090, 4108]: 2.3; 8.96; 7.99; 9.33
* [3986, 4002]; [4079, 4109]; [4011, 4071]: -4.9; 8.68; 9.17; 8.24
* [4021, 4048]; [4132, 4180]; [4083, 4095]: 0.5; 9.37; 8.92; 9.19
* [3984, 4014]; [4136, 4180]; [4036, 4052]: -1.0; 8.63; 9.37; 9.3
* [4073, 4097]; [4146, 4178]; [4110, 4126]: -0.2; 8.89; 9.17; 9.3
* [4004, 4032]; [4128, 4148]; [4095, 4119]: 2.5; 9.04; 8.03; 8.93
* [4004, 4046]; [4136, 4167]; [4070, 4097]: 1.0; 9.25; 8.93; 9.28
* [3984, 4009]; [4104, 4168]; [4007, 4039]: -2.1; 8.6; 9.25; 8.97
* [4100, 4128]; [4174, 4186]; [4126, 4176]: -1.3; 8.52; 9.15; 9.23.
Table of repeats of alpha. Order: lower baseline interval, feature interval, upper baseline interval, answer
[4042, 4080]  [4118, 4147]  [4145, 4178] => 0.3 Ang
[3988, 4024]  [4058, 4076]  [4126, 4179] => 0.2 Ang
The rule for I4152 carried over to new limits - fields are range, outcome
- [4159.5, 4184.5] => 9.26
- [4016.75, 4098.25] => 9.1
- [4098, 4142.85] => 8.52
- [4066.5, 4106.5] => 8.49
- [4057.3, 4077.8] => 8.92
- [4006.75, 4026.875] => 9.12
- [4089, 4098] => 9.16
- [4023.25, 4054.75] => 9.25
